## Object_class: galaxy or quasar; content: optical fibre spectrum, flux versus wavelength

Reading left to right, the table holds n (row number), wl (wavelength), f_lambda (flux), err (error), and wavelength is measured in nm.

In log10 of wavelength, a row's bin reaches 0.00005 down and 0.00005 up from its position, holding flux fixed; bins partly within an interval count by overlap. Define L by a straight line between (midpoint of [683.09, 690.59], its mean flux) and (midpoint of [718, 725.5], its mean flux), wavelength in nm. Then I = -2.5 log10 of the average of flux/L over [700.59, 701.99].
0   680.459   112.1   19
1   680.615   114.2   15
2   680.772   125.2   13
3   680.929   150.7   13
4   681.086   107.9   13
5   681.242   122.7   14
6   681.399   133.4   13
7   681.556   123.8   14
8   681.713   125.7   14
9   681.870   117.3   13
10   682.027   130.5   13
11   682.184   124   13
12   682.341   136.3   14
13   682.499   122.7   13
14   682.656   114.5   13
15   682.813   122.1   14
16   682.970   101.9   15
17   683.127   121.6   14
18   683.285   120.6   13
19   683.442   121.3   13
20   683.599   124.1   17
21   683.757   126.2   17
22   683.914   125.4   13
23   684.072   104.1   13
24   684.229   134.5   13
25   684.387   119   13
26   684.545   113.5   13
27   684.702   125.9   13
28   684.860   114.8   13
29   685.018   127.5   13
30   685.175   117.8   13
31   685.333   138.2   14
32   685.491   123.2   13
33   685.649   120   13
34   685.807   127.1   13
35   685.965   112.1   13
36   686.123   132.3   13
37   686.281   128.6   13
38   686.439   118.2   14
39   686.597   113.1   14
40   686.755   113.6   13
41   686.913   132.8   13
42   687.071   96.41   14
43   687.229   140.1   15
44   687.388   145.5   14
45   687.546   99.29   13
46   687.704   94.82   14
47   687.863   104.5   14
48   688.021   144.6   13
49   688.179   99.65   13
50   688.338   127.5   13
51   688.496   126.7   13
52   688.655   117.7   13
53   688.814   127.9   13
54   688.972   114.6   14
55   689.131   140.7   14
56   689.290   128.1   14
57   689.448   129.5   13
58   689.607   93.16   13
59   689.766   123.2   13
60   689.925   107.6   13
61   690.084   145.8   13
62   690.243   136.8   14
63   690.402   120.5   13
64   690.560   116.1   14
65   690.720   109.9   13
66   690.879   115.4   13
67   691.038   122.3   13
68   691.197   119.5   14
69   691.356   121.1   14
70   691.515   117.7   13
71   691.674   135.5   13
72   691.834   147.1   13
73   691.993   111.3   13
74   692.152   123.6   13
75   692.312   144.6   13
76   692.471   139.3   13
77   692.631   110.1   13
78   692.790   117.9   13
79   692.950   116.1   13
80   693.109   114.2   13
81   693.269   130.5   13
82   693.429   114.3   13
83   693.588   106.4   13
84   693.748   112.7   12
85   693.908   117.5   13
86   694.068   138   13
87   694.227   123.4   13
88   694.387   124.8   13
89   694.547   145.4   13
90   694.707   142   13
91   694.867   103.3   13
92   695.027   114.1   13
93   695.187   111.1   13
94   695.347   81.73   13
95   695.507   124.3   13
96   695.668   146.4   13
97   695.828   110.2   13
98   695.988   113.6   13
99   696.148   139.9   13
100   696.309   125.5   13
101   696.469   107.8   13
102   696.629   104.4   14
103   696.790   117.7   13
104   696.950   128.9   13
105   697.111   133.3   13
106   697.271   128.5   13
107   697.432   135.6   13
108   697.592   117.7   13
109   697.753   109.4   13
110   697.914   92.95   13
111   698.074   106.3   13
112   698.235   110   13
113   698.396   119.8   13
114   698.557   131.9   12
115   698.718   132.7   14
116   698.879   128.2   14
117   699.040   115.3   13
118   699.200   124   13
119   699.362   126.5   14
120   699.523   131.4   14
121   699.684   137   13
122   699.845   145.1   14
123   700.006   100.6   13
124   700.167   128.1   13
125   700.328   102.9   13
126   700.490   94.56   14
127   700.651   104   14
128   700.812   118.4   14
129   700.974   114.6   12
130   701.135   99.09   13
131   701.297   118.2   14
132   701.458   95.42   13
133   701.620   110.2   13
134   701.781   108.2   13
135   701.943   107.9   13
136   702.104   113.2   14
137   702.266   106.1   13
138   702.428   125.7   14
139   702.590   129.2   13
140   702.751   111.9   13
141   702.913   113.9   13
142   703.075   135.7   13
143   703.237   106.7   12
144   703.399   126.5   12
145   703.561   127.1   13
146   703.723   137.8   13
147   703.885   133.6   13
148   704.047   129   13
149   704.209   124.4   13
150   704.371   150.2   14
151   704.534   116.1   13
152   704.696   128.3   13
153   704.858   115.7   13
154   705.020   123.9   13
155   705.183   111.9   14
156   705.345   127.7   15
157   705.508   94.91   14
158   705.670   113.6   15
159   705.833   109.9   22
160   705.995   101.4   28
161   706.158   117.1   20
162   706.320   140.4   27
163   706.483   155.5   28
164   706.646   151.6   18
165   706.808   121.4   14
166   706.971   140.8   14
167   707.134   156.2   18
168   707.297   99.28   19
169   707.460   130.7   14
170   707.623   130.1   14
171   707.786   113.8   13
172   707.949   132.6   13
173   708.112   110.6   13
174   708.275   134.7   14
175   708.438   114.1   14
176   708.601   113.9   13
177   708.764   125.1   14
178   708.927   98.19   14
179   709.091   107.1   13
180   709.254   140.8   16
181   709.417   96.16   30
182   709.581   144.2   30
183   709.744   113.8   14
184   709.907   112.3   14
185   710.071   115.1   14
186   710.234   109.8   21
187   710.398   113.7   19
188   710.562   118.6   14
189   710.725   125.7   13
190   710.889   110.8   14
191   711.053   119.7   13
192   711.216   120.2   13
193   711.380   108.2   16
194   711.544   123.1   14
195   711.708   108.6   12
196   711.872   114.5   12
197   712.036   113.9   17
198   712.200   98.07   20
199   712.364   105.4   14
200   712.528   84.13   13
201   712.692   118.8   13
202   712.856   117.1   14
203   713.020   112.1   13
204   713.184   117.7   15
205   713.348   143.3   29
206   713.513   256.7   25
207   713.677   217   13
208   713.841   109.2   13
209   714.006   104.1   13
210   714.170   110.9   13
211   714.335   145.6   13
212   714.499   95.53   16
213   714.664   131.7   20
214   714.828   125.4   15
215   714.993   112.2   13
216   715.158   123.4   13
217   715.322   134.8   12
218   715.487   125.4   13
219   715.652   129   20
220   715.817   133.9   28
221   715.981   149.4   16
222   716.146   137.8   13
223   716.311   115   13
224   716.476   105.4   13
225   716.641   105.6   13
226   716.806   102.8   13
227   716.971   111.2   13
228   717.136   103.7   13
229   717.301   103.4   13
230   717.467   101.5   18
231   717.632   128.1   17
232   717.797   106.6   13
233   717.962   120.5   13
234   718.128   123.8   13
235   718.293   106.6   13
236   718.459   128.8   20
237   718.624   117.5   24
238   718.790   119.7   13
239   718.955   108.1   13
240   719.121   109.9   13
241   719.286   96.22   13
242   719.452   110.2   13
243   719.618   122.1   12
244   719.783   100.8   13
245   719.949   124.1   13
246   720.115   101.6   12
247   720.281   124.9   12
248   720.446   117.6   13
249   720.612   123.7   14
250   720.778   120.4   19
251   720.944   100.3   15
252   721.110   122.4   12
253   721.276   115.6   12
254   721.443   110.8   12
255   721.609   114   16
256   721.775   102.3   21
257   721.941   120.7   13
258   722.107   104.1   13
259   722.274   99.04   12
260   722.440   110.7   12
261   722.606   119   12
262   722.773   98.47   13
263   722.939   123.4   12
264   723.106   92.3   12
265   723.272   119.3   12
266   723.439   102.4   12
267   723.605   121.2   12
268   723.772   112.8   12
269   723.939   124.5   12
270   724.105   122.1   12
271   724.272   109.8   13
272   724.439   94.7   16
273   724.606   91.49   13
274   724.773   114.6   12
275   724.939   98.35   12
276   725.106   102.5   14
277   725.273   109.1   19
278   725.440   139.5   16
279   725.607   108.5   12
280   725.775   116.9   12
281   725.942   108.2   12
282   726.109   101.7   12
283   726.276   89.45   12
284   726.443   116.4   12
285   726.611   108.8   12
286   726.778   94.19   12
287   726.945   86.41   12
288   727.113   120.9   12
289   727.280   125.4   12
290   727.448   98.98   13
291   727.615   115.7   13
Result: 0.09 mag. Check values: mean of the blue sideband 122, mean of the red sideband 112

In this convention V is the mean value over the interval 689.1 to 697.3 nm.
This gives 122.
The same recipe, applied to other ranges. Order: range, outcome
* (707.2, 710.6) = 118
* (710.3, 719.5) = 120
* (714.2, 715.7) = 124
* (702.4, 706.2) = 121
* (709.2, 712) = 117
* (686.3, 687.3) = 120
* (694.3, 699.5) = 121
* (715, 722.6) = 115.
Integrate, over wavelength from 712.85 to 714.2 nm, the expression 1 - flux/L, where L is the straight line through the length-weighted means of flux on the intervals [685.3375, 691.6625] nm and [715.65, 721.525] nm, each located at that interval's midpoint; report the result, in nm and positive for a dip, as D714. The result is -0.34 nm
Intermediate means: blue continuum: 121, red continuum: 115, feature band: 146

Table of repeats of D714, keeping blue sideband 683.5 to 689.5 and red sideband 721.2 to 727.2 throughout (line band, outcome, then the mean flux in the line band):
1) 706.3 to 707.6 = -0.24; 136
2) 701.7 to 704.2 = -0.10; 121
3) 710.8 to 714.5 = -0.39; 125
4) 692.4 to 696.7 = -0.03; 120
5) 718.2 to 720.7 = -0.08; 114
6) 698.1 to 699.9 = -0.14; 127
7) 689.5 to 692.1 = -0.03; 122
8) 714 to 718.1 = -0.26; 119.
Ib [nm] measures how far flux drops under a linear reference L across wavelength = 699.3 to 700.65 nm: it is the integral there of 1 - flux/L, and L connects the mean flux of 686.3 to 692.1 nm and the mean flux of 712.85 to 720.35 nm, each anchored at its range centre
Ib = 0.022 nm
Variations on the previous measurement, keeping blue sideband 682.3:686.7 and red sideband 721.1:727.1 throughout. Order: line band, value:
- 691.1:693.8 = -0.081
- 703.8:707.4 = -0.339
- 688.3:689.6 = -0.050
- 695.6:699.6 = -0.139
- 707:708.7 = -0.149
